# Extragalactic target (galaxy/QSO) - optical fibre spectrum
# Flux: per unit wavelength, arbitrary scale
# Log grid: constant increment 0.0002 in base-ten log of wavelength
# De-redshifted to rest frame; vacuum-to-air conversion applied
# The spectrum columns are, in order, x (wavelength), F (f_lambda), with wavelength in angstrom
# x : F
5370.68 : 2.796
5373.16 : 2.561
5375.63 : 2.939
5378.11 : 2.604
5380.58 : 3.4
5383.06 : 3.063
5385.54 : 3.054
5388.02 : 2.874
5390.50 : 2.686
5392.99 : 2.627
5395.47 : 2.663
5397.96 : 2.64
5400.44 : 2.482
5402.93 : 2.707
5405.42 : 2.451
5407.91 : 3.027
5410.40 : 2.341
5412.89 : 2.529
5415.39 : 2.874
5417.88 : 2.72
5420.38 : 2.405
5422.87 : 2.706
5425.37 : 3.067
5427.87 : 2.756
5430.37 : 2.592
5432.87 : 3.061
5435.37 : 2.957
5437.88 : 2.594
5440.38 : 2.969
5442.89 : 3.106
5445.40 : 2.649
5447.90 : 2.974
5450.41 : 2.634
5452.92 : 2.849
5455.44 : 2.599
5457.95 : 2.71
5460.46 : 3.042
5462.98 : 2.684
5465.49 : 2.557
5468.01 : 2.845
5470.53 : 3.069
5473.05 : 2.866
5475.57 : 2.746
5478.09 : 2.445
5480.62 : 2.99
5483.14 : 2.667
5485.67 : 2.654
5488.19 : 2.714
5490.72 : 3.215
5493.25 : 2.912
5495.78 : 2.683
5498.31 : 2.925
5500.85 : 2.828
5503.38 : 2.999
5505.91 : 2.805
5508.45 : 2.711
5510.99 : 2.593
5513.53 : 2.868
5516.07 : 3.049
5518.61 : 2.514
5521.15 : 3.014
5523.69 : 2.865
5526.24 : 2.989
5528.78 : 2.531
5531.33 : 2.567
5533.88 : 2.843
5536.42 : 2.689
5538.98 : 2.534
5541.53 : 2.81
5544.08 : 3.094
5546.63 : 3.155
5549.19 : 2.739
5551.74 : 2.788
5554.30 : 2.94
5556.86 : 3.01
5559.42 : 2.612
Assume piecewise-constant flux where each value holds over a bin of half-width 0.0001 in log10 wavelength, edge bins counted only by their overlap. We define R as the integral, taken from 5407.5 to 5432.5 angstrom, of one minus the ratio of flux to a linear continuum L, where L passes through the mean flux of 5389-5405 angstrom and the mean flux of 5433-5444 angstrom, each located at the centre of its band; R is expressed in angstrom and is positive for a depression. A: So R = 0.77 angstrom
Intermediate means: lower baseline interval 2.63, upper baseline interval 2.92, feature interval 2.7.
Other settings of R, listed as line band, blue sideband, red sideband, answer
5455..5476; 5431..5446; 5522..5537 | 0.4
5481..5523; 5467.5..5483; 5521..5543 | -0.6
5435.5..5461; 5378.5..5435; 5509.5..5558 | -0.3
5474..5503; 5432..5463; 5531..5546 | 0.1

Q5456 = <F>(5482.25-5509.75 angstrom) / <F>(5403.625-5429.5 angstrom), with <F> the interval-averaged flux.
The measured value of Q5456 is 1.05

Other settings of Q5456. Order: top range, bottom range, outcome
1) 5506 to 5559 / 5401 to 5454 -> 1.02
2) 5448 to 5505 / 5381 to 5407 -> 1.02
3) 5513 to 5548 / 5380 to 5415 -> 1.03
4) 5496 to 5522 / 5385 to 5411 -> 1.05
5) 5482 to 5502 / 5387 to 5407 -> 1.07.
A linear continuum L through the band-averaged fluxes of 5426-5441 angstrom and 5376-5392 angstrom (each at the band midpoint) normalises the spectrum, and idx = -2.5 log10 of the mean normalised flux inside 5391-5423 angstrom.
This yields 0.10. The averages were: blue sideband 2.94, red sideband 2.83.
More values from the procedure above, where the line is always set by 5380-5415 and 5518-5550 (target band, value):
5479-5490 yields 0.005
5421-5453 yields -0.028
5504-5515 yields 0.011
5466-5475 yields -0.041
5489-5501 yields -0.048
